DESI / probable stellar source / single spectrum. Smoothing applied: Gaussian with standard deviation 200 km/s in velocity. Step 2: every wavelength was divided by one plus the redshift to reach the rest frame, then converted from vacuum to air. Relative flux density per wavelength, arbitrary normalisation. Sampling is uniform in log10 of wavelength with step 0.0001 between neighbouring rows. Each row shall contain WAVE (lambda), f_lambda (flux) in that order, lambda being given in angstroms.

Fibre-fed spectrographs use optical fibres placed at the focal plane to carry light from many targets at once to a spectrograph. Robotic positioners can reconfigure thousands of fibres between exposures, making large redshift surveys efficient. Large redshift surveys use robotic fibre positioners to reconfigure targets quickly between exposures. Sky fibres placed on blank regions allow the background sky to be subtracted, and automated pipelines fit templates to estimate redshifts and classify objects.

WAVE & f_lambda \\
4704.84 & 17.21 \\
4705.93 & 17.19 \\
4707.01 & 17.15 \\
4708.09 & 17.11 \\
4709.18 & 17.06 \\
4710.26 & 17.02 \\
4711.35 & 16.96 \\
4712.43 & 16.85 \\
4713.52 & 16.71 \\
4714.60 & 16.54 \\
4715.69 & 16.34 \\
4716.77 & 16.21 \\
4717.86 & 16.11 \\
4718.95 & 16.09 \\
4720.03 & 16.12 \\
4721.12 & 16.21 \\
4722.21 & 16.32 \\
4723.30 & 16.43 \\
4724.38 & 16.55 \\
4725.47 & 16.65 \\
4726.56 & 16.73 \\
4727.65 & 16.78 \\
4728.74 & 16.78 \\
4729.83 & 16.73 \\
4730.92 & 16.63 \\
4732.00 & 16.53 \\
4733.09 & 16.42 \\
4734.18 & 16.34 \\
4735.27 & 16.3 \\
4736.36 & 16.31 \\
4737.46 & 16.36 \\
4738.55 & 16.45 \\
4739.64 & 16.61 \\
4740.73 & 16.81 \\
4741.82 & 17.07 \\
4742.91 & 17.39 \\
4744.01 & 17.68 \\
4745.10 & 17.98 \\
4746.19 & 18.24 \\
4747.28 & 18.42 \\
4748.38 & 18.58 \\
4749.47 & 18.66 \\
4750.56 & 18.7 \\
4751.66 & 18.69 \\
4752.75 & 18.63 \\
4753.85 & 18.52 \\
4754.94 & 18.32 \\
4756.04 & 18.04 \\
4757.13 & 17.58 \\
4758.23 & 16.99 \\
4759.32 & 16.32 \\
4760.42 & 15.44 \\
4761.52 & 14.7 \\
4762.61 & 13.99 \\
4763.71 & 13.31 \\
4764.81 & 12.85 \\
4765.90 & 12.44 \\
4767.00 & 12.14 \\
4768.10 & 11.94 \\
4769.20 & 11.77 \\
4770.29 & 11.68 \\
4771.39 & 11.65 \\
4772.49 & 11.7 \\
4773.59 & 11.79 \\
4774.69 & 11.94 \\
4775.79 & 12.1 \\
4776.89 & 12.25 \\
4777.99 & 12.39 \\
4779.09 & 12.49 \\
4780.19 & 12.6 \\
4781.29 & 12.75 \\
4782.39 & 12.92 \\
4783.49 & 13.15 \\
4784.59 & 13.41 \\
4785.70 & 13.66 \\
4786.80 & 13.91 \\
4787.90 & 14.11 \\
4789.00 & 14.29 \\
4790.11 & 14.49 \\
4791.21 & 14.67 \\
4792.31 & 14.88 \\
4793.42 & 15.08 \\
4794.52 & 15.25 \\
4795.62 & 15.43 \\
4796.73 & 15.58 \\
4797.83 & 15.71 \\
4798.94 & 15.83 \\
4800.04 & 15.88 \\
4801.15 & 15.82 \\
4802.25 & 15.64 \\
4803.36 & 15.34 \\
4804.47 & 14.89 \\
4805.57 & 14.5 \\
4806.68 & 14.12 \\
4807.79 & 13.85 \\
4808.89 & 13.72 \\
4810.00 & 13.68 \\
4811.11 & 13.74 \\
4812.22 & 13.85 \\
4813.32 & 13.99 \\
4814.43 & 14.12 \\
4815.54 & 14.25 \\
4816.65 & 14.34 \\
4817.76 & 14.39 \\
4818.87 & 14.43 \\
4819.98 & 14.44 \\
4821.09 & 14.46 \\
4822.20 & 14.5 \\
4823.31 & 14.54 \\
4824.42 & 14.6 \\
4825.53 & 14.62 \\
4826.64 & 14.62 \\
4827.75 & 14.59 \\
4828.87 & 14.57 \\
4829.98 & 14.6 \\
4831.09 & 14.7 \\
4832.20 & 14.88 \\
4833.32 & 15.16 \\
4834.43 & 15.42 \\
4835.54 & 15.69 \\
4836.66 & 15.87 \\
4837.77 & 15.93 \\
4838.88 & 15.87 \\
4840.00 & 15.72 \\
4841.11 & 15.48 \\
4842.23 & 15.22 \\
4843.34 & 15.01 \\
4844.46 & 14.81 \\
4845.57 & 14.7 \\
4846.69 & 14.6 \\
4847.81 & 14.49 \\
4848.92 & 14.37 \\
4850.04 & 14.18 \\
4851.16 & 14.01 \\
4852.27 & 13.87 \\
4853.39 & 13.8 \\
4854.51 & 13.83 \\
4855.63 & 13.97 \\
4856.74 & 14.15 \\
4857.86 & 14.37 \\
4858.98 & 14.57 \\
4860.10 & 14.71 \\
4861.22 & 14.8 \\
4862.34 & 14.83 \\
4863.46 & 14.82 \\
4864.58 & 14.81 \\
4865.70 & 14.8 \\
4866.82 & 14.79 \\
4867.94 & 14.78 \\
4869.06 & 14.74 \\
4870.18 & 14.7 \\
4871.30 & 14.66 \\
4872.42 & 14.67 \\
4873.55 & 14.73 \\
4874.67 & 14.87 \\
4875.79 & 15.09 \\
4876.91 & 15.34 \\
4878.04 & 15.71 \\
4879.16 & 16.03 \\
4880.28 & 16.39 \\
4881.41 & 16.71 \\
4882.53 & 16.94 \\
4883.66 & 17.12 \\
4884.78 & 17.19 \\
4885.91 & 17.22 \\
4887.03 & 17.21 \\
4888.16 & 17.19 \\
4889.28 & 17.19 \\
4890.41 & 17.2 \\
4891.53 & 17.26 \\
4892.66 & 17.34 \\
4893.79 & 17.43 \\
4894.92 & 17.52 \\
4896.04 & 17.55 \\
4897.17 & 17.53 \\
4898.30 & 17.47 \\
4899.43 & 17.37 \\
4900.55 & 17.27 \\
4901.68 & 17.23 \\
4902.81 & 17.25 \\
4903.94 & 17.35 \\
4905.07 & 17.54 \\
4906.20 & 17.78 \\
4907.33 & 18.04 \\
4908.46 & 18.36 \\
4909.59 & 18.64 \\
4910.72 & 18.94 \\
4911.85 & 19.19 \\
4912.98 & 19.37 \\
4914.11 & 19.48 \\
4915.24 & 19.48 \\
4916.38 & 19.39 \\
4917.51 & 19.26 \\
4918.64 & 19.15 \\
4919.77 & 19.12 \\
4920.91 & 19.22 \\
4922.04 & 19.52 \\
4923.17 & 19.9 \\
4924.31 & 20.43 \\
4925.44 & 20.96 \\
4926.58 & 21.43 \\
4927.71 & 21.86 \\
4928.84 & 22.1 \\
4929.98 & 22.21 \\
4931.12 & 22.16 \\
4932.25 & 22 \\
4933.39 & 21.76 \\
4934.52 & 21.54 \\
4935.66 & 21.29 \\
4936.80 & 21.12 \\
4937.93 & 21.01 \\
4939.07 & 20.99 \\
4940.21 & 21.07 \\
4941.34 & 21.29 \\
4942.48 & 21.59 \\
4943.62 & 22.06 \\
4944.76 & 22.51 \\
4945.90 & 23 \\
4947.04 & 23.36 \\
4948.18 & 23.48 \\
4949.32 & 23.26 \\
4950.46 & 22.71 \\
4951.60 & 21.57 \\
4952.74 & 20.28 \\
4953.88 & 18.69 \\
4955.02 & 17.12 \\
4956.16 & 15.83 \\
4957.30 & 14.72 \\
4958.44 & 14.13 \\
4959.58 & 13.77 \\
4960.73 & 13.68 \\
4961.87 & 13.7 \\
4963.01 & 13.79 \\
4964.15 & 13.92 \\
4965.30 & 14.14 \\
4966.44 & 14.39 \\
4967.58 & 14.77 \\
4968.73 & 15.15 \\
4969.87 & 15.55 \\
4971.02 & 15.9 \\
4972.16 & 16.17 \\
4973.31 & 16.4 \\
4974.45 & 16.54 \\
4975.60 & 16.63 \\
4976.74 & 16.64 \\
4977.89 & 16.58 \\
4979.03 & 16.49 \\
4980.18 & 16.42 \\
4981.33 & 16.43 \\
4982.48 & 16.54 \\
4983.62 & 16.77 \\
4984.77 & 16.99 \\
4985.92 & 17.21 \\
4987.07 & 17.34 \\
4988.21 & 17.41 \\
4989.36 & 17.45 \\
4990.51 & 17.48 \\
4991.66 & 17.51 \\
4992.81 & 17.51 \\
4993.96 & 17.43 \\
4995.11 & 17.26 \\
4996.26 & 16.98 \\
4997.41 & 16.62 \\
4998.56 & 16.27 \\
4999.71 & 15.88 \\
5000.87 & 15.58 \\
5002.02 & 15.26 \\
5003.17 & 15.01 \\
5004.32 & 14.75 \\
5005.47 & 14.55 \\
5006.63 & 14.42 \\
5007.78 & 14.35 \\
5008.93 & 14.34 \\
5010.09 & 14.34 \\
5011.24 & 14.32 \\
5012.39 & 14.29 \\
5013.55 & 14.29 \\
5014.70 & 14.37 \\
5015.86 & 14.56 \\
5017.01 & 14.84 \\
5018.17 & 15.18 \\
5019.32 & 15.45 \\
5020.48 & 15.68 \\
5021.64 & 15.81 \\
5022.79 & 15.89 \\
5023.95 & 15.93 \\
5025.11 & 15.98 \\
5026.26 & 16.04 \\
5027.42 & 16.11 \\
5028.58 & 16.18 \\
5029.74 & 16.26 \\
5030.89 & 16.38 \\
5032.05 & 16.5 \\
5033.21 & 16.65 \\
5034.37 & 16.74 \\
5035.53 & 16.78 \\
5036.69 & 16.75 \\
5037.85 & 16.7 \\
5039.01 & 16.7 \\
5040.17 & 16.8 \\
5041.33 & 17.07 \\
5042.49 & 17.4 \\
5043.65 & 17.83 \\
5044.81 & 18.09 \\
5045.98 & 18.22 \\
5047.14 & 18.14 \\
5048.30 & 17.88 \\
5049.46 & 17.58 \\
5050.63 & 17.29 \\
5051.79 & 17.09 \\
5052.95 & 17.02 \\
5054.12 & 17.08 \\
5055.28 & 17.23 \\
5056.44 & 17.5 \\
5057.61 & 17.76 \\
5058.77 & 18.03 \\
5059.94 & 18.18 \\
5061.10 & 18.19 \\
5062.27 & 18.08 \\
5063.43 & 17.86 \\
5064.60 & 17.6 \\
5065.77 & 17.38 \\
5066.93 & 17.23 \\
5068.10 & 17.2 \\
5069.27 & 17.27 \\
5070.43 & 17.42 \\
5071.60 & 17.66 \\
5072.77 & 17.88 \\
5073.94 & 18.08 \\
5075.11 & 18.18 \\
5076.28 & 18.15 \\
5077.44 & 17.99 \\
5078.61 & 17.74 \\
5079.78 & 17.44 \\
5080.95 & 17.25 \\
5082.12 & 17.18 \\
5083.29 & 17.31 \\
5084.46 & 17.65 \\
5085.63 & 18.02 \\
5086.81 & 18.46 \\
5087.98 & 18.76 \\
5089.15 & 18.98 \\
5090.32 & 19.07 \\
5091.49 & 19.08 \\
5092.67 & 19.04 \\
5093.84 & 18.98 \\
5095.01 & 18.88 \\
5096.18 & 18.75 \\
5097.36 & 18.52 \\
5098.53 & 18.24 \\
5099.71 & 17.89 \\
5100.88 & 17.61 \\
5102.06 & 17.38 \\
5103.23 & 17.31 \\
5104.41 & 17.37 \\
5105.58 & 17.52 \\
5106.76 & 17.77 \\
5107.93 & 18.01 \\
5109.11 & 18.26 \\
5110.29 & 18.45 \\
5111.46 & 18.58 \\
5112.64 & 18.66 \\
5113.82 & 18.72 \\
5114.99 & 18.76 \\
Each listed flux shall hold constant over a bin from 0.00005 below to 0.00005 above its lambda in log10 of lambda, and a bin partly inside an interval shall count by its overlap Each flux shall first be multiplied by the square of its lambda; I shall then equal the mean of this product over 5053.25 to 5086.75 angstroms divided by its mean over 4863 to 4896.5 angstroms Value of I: 1.19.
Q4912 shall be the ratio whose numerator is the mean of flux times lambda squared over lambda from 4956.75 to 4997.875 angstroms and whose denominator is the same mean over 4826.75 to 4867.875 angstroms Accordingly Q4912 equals 1.14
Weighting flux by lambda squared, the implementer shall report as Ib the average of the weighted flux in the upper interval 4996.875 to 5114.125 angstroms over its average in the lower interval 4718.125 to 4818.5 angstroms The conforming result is 1.3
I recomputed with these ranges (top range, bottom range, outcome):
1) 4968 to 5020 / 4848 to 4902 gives 1.06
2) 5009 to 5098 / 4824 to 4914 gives 1.16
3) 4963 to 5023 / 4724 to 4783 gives 1.13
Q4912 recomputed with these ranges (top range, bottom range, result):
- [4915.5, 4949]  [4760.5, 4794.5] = 1.72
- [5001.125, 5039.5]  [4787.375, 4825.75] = 1.15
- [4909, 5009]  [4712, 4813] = 1.28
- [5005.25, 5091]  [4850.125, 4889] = 1.19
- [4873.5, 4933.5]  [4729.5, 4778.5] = 1.25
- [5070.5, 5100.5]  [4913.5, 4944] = 0.93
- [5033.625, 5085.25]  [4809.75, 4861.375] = 1.31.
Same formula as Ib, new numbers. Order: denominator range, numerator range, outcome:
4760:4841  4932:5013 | 1.32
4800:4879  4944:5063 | 1.21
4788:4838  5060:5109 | 1.36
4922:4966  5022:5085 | 0.92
